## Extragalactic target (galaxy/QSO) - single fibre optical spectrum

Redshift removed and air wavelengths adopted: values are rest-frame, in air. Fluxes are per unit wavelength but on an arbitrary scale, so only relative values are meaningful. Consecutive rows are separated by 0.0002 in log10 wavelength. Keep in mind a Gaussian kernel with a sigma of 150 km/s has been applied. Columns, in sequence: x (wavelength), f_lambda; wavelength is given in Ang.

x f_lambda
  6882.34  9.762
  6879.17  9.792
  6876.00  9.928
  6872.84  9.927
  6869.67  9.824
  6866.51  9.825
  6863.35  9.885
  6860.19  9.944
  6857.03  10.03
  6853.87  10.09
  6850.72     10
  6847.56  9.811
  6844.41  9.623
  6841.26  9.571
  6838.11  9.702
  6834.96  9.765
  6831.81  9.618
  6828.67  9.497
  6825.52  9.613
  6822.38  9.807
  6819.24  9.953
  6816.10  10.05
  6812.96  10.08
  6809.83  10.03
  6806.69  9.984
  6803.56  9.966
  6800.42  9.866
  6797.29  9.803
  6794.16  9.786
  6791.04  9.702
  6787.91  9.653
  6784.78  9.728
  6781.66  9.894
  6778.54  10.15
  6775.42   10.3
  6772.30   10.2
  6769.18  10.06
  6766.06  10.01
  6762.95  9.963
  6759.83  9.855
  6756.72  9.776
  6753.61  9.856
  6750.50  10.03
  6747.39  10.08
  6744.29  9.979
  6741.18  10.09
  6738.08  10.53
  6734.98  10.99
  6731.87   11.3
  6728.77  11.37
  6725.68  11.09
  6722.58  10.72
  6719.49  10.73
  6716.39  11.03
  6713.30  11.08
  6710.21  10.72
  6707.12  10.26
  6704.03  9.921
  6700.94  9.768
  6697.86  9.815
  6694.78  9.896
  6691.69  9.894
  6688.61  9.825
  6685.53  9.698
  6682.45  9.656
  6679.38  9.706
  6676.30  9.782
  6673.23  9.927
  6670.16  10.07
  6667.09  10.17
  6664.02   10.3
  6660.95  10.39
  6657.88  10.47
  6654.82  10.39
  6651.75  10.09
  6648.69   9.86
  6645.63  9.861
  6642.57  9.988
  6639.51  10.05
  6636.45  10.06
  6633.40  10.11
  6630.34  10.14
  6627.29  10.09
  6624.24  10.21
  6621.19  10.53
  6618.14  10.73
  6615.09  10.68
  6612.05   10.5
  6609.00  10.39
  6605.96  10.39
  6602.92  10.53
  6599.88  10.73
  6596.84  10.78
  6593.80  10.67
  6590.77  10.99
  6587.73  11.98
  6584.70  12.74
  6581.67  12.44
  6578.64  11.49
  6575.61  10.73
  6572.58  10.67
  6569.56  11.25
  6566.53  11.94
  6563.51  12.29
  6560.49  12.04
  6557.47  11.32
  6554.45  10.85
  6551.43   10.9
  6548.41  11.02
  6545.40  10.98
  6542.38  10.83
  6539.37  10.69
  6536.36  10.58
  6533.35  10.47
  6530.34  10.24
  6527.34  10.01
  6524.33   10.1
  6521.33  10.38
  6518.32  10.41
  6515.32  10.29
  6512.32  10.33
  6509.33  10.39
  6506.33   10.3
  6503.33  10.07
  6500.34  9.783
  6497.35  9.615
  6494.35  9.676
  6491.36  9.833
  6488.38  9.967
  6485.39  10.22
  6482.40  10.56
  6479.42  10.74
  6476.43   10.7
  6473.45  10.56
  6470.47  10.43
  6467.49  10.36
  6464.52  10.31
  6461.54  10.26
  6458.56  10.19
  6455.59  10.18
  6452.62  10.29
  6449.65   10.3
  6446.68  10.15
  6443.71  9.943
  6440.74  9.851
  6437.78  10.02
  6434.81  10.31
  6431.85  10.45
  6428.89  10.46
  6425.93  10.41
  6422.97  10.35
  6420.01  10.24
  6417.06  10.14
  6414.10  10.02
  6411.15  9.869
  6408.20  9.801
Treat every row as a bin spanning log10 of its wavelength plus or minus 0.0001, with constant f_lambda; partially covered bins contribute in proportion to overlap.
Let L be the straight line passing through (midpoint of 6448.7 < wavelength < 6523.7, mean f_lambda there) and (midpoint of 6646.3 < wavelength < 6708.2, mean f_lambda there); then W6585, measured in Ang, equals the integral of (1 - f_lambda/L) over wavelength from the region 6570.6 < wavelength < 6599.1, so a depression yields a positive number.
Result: -3.5 Ang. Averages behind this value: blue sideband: 10.2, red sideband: 9.99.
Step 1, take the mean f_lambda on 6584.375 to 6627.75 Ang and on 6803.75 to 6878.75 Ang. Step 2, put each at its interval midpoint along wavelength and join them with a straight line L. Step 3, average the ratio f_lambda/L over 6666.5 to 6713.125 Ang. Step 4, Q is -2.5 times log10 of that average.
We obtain 0.049 mag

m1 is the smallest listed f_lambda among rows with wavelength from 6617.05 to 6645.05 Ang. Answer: 9.988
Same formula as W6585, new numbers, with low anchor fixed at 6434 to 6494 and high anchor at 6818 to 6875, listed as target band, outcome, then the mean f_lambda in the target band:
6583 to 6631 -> -3.3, 10.8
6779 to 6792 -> 0.1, 9.78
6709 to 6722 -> -1.2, 10.9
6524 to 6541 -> -0.3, 10.4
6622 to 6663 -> -0.4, 10.1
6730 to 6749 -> -1.1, 10.5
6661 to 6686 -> 0.1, 9.95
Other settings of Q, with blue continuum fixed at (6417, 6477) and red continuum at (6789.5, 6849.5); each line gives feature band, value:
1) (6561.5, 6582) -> -0.14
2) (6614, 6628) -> -0.04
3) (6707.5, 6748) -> -0.09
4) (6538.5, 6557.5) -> -0.08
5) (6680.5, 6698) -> 0.02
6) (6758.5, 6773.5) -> -0.02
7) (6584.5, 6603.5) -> -0.11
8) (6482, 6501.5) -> 0.03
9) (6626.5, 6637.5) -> -0.01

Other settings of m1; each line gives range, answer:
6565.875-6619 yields 10.39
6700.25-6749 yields 9.768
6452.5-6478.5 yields 10.18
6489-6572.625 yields 9.615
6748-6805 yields 9.653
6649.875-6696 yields 9.656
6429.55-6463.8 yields 9.851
